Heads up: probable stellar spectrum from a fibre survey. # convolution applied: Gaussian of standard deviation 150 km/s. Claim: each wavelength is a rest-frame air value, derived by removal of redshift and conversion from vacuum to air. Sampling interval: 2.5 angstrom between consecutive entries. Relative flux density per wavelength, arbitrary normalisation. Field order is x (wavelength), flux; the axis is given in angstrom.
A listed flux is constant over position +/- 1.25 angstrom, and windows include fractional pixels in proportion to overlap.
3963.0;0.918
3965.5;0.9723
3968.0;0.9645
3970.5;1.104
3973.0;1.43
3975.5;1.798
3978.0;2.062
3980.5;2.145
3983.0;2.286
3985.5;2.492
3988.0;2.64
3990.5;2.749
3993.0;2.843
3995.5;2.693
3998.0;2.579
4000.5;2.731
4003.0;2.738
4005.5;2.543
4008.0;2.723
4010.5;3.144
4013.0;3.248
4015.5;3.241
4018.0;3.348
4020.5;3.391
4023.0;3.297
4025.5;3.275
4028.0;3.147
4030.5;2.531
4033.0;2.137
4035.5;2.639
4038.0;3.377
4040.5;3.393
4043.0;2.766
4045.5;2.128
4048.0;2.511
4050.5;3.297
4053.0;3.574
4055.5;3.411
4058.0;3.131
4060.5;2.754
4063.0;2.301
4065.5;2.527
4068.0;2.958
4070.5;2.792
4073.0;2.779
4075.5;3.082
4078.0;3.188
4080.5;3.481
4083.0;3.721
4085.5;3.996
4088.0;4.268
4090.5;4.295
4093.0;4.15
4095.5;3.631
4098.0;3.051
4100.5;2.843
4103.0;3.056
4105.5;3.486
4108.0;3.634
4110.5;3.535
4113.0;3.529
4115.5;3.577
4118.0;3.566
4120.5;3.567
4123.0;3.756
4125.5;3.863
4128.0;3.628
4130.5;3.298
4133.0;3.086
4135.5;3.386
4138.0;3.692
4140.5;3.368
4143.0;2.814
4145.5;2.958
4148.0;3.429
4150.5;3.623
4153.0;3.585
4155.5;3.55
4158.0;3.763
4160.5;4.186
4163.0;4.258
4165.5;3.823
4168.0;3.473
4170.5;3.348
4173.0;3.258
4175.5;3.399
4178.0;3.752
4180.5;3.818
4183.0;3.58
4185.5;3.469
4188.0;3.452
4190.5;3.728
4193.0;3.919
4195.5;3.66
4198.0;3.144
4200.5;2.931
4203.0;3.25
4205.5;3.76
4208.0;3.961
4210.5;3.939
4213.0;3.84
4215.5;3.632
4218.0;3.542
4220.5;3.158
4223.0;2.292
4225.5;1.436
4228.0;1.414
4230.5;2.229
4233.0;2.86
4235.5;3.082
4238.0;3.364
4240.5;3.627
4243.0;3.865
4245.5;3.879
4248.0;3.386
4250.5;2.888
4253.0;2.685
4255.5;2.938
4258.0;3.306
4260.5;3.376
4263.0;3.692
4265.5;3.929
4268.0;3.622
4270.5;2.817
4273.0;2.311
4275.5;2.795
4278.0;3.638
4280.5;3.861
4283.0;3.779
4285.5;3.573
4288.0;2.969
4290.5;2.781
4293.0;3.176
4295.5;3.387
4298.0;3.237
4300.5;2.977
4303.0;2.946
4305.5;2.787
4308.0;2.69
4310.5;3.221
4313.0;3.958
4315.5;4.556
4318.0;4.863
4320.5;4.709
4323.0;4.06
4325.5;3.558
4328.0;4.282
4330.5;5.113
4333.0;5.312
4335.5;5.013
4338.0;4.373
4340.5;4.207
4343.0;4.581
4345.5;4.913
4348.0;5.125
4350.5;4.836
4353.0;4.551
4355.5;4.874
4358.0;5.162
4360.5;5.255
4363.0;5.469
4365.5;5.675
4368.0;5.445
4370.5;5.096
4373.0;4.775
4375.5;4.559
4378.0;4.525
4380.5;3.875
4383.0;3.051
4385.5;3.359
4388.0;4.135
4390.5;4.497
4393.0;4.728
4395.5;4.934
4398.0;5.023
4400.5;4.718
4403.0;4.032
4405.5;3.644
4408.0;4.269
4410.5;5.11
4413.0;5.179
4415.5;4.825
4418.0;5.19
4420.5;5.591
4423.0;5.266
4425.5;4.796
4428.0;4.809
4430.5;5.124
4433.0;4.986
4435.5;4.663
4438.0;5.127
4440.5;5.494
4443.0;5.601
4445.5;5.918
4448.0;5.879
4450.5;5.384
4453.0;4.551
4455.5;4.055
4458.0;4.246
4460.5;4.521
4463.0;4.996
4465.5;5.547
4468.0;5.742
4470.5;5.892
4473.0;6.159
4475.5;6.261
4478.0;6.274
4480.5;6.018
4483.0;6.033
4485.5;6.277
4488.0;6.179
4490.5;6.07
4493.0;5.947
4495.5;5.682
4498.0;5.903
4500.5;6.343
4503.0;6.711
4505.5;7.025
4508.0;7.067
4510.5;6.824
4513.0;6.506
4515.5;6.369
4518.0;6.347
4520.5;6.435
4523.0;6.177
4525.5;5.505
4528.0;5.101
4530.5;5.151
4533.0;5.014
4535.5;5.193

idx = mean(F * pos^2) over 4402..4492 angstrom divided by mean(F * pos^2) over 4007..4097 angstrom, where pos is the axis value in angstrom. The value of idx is 2.0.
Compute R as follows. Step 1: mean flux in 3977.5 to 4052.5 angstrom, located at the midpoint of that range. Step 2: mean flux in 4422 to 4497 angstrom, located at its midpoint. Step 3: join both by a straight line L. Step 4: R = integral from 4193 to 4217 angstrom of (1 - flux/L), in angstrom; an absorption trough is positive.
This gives 2.2 angstrom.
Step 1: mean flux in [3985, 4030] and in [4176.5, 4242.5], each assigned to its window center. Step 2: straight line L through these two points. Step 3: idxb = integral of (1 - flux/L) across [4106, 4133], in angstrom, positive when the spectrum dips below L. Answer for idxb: -3.9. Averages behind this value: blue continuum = 2.94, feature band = 3.57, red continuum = 3.27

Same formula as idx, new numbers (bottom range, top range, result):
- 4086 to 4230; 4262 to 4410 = 1.30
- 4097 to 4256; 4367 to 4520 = 1.78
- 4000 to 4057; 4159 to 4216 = 1.31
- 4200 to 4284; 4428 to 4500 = 1.90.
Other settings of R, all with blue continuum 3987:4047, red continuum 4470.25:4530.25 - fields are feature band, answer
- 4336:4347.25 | 1.2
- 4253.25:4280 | 7.9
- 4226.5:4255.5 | 9.3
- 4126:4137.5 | 0.8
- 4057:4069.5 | 1.9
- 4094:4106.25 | 0.8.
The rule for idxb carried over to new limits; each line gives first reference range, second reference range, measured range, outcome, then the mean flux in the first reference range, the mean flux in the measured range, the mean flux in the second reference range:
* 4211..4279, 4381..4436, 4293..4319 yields 1.72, 3.1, 3.43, 4.62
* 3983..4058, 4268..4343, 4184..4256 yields 4.94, 2.91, 3.22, 3.7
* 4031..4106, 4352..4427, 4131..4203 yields 2.38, 3.15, 3.51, 4.72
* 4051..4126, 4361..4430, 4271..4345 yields 9.97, 3.38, 3.75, 4.7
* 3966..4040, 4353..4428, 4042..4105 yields -4.44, 2.59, 3.19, 4.72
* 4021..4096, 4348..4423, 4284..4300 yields 4.06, 3.15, 3.19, 4.72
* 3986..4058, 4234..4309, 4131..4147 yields -0.76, 2.93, 3.22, 3.25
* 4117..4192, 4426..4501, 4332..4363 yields -0.64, 3.55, 4.87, 5.51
